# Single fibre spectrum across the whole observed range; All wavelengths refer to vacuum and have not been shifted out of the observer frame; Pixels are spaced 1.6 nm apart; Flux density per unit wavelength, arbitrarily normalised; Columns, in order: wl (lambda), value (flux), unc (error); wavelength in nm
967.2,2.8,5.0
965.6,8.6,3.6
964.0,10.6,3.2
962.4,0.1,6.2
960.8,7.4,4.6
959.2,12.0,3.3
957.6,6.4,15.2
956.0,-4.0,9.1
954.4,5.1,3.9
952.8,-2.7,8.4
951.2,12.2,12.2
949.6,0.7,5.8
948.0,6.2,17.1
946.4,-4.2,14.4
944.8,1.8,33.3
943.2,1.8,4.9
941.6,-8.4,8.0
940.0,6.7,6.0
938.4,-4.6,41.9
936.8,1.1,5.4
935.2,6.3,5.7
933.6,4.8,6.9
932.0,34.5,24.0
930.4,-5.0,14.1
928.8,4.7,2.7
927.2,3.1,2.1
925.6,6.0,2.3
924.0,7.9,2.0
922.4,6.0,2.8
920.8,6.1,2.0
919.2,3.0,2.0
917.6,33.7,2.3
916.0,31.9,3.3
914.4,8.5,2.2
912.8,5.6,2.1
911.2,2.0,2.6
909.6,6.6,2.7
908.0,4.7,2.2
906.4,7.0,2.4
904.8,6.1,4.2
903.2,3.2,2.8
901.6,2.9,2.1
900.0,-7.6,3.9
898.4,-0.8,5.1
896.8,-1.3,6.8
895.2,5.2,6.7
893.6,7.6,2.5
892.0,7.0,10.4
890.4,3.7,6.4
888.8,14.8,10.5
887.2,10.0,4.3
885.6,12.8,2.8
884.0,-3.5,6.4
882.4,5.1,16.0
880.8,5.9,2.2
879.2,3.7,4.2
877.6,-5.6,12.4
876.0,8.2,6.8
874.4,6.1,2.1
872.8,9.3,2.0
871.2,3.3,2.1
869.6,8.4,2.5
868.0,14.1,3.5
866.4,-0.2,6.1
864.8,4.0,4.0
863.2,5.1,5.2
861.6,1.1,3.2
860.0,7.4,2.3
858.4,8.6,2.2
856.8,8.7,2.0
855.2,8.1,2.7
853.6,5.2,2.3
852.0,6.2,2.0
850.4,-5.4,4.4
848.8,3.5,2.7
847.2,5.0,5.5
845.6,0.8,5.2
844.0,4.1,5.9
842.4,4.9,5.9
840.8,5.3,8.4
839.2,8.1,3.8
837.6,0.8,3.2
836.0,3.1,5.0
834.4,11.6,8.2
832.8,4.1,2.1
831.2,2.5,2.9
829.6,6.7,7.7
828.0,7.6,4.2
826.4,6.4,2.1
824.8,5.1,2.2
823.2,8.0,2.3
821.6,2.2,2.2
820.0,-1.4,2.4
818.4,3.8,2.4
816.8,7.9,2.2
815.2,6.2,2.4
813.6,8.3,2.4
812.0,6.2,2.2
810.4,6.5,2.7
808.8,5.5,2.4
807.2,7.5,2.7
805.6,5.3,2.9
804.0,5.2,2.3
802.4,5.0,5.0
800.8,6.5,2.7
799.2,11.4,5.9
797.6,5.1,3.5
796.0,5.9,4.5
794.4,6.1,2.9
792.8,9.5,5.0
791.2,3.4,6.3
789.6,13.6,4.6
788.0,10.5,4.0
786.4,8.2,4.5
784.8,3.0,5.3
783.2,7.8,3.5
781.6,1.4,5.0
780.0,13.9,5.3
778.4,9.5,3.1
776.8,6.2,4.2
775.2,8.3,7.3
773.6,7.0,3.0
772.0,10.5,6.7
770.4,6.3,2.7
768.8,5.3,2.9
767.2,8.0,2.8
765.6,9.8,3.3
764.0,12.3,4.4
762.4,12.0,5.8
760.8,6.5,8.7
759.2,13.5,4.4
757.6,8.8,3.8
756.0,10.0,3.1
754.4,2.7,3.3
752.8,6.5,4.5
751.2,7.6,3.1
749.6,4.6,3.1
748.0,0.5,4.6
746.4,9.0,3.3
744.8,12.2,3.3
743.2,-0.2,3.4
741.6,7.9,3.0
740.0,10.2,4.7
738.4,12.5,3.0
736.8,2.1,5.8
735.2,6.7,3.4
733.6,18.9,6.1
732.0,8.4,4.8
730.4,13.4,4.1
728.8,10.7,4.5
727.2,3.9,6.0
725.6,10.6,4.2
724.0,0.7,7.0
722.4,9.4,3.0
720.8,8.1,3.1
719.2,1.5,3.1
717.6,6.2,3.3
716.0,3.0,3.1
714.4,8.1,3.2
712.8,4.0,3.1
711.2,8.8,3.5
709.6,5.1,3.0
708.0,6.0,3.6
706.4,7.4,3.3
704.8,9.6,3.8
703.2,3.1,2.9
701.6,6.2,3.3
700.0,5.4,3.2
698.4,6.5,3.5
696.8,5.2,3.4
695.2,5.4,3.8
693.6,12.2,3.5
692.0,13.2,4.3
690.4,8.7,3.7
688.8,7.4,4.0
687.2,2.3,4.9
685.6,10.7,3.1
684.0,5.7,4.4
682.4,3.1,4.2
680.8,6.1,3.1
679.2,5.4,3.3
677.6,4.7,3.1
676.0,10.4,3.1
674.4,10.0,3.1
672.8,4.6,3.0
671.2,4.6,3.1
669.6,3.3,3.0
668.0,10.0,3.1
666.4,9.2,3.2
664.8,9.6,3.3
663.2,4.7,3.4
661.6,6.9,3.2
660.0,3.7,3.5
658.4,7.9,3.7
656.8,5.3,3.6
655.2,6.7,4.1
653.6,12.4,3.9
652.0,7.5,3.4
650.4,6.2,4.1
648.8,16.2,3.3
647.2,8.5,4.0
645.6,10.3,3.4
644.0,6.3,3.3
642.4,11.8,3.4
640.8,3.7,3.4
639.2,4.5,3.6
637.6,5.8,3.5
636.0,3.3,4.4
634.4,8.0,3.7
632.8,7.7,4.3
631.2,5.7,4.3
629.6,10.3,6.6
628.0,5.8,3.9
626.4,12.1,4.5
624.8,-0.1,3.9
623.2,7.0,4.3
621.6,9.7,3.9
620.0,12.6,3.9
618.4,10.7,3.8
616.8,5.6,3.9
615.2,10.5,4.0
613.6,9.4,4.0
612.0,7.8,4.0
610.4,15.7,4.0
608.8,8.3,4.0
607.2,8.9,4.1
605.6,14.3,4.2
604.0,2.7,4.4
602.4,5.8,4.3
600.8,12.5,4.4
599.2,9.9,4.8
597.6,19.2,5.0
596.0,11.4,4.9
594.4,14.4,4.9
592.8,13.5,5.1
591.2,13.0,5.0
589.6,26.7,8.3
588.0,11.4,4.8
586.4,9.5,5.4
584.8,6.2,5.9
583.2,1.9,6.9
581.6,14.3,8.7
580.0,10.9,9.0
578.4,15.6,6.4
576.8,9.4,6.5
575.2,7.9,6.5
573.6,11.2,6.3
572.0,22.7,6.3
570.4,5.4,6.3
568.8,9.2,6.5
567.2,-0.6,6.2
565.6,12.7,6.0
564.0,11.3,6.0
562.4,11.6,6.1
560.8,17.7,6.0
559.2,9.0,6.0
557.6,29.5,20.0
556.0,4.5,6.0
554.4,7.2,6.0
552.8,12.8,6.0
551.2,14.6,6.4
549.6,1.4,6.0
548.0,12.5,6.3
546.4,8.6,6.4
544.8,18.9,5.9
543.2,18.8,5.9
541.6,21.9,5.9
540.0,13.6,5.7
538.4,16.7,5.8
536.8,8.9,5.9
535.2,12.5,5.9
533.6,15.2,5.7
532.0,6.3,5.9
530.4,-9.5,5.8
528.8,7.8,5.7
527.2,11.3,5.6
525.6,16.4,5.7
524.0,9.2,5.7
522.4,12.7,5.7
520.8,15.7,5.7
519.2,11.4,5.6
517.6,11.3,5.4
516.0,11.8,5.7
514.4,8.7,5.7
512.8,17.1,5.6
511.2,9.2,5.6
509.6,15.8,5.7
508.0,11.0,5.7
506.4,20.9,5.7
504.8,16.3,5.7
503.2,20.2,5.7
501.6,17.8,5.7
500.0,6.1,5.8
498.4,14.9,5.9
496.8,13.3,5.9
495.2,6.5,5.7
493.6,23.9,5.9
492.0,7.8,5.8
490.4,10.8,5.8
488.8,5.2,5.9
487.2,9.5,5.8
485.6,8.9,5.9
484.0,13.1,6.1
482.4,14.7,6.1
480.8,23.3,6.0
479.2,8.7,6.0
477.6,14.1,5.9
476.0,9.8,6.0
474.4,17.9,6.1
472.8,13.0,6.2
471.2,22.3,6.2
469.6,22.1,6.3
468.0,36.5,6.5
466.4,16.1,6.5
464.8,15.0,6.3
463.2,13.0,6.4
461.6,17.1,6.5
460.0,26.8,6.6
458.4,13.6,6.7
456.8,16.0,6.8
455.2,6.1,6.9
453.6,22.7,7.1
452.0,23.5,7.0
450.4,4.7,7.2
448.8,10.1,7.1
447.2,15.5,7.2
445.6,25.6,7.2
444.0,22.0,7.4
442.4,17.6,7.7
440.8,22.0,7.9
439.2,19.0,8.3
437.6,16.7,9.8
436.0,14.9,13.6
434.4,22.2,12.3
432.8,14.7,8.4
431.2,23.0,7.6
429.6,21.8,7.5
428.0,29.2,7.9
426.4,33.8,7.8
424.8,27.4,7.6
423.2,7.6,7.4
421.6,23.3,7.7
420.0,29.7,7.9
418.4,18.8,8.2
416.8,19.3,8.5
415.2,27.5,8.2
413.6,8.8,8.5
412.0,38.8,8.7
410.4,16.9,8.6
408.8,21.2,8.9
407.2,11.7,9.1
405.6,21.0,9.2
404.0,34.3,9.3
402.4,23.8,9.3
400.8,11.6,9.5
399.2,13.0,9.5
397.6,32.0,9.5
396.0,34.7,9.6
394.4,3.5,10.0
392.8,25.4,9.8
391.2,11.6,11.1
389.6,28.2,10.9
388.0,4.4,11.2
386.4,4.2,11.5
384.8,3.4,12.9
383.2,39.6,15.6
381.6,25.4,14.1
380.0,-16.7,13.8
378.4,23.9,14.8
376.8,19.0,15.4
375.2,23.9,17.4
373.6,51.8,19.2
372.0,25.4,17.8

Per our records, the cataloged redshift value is 1.46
